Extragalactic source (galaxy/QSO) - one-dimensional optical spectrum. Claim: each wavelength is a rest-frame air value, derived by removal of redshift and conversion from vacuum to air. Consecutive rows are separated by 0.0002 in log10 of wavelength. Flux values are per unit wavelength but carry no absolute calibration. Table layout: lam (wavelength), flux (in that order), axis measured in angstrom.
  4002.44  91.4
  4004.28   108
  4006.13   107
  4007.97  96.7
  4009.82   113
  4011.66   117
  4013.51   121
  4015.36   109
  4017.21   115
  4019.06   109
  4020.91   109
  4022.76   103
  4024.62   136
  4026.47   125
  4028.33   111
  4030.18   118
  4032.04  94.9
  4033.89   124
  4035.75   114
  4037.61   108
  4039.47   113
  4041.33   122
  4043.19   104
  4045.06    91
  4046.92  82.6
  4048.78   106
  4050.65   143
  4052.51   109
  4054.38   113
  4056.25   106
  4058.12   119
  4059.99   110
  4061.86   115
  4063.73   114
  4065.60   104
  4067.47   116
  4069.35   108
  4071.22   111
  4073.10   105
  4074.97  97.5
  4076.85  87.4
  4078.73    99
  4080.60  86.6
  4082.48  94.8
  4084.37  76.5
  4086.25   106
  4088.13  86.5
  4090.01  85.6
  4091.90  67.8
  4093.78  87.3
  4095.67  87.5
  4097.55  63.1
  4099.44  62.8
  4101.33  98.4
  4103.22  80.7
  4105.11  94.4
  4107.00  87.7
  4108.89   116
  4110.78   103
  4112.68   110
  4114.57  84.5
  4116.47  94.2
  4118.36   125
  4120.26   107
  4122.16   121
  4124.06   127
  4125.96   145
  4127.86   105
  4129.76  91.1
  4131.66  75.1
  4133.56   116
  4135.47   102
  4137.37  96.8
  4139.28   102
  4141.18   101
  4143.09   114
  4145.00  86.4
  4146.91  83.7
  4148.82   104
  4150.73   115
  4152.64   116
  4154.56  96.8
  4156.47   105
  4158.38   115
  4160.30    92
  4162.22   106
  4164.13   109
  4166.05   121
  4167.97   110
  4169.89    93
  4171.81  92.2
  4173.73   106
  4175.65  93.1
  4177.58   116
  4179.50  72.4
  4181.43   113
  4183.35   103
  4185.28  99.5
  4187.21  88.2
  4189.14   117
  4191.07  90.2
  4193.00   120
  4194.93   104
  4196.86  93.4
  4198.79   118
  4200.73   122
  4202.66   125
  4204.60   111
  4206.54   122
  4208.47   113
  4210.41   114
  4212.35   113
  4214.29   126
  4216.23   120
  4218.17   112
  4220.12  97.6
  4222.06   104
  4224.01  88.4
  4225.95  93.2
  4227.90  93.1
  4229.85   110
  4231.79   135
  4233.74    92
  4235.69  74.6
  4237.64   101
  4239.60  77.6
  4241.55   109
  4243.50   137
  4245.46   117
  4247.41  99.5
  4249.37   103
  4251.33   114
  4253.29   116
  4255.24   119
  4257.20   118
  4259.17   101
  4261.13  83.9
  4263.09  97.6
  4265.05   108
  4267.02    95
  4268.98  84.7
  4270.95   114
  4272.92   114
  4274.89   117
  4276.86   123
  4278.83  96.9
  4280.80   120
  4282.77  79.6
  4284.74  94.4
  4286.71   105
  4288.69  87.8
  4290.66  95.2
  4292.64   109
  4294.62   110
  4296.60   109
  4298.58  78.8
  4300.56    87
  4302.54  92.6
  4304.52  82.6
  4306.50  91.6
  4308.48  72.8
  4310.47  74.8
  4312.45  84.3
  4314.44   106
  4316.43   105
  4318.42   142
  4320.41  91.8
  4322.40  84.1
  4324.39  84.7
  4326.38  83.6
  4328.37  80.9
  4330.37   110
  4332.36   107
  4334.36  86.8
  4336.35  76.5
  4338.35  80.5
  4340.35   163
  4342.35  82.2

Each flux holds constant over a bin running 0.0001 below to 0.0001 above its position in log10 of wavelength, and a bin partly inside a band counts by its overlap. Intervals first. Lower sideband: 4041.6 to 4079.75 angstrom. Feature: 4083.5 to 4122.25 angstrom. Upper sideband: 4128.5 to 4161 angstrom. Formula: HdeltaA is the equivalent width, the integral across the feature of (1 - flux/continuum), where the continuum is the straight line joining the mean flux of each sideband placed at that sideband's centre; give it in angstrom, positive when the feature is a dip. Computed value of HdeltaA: 4.4 angstrom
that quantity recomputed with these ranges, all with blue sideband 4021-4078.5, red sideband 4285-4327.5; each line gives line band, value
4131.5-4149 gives 0.9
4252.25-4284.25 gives -2.9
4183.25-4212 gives -2.5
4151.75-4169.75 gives -0.7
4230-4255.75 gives -2.4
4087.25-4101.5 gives 3.8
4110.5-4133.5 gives -0.5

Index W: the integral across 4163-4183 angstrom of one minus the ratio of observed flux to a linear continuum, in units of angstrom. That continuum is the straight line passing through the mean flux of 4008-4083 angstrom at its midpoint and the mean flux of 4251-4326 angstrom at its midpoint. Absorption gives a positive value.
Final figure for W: 0.31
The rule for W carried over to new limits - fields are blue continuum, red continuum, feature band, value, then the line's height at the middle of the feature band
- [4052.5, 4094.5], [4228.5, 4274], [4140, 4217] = -2.5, 103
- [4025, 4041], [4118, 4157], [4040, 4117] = 8.7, 111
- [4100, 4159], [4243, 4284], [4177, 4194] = 0.5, 105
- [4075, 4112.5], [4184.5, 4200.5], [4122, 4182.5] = -3.8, 98.1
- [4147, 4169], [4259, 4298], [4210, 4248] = -0.5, 104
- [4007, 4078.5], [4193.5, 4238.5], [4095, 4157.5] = 4.9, 109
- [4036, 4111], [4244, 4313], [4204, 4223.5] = -2.5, 99.9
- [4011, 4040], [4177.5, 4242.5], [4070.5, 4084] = 1.9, 112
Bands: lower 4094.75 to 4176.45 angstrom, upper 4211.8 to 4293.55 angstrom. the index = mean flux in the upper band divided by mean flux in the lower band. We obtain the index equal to 1.03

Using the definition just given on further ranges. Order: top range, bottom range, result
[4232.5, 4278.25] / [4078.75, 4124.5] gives 1.12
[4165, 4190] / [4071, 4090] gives 1.08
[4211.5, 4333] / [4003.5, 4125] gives 0.97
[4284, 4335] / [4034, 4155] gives 0.93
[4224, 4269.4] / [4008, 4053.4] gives 0.92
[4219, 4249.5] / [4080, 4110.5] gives 1.18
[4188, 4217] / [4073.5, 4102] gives 1.32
